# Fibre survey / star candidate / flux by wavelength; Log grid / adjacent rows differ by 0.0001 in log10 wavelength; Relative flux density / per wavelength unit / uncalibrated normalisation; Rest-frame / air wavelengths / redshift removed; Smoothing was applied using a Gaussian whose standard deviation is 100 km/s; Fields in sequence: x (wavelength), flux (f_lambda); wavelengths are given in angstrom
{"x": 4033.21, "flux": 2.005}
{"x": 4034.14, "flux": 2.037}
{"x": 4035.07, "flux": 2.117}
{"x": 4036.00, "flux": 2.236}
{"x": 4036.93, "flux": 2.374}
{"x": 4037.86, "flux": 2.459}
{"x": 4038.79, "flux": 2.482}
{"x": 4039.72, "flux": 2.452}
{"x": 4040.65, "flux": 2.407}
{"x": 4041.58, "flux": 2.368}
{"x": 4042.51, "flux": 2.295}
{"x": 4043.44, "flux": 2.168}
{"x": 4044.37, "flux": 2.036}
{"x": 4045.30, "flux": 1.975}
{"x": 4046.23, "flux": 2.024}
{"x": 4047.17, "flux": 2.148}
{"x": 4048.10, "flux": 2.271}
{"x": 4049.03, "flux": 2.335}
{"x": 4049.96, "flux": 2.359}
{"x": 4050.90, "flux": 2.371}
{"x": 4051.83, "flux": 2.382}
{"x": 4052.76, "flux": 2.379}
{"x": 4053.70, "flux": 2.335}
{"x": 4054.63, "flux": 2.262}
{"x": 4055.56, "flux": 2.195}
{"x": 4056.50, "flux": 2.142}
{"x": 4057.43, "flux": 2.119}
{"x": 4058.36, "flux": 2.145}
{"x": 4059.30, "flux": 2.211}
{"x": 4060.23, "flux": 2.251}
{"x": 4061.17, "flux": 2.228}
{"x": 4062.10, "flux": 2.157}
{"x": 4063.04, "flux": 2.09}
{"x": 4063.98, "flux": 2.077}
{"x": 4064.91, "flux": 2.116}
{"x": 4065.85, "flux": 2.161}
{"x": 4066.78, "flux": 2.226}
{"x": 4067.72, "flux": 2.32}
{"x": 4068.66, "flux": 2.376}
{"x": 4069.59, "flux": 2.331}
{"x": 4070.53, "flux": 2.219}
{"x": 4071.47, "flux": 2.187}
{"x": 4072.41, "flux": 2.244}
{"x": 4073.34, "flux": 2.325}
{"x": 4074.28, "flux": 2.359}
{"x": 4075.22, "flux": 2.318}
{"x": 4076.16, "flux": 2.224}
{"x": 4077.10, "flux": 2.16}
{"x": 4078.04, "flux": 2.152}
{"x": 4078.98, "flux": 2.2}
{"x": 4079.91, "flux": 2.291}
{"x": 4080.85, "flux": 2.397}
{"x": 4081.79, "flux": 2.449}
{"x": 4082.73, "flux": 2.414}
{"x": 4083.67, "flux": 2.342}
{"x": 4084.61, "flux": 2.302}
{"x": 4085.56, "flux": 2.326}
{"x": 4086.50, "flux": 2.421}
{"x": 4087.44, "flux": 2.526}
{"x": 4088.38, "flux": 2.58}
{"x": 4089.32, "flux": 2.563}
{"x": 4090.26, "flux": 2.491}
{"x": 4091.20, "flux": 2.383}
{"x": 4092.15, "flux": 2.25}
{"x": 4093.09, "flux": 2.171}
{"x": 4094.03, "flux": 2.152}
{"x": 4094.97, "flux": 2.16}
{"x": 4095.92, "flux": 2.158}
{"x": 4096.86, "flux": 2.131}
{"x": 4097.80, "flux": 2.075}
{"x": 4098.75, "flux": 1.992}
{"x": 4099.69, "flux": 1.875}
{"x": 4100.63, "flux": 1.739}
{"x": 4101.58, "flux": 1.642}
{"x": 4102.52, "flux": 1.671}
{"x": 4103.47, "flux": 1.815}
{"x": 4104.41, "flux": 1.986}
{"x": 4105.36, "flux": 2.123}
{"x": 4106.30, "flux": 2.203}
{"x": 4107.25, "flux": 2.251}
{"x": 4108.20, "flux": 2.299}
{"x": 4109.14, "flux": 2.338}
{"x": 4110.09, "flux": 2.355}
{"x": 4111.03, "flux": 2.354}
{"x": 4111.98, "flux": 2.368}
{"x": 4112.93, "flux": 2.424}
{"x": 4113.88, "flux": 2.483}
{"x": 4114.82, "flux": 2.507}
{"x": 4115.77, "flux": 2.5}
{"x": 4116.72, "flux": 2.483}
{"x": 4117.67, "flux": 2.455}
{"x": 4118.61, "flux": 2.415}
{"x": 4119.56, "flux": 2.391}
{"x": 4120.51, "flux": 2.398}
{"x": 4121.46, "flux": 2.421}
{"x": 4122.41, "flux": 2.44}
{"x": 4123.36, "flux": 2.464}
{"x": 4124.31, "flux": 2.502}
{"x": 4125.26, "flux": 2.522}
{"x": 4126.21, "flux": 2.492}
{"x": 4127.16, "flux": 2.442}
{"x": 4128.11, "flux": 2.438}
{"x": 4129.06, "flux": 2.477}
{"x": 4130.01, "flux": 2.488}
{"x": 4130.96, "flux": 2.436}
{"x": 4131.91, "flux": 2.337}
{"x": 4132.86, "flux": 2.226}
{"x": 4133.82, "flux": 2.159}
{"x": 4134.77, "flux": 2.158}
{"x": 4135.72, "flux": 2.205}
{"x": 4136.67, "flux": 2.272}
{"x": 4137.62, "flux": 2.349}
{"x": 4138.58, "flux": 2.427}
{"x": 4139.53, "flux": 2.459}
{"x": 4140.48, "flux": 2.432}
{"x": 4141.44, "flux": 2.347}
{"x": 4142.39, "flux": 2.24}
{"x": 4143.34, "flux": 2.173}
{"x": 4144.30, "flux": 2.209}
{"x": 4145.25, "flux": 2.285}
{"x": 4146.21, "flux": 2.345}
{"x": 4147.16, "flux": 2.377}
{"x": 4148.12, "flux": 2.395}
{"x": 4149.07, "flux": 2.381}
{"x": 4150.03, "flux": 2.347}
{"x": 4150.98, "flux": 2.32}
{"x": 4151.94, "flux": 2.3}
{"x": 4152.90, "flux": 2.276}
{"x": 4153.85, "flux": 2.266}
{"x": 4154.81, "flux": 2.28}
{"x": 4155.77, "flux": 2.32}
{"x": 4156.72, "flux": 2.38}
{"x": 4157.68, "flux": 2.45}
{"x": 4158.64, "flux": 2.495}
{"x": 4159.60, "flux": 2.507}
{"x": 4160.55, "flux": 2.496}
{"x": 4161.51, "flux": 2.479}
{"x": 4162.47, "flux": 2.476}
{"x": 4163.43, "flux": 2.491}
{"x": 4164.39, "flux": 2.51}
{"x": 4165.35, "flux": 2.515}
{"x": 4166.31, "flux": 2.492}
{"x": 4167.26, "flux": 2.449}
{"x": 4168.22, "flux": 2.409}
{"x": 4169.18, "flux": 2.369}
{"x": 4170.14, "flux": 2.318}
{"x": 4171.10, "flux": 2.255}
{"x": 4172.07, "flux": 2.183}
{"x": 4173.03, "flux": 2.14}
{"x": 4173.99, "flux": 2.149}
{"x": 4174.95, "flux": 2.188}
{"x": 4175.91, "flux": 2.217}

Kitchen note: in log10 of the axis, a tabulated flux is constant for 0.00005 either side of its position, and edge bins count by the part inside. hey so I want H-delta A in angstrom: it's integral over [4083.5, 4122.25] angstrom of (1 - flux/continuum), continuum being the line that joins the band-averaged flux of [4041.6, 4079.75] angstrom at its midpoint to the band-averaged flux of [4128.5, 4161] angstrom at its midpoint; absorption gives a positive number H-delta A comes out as 0.4 angstrom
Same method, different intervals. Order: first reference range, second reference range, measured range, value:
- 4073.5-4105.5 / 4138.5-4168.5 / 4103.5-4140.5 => -1.1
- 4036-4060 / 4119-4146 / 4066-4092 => -0.4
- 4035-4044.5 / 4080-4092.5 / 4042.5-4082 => 2.3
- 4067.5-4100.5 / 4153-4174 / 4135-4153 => 0.3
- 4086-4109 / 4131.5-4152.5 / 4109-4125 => -1.5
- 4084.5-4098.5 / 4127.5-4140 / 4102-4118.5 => 0.4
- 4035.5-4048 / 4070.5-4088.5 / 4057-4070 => 0.5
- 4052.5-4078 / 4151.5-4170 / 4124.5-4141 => -0.1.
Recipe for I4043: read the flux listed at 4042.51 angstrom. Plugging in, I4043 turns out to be 2.295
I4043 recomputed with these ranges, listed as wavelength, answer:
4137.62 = 2.349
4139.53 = 2.459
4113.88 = 2.483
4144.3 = 2.209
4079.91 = 2.291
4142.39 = 2.24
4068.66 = 2.376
